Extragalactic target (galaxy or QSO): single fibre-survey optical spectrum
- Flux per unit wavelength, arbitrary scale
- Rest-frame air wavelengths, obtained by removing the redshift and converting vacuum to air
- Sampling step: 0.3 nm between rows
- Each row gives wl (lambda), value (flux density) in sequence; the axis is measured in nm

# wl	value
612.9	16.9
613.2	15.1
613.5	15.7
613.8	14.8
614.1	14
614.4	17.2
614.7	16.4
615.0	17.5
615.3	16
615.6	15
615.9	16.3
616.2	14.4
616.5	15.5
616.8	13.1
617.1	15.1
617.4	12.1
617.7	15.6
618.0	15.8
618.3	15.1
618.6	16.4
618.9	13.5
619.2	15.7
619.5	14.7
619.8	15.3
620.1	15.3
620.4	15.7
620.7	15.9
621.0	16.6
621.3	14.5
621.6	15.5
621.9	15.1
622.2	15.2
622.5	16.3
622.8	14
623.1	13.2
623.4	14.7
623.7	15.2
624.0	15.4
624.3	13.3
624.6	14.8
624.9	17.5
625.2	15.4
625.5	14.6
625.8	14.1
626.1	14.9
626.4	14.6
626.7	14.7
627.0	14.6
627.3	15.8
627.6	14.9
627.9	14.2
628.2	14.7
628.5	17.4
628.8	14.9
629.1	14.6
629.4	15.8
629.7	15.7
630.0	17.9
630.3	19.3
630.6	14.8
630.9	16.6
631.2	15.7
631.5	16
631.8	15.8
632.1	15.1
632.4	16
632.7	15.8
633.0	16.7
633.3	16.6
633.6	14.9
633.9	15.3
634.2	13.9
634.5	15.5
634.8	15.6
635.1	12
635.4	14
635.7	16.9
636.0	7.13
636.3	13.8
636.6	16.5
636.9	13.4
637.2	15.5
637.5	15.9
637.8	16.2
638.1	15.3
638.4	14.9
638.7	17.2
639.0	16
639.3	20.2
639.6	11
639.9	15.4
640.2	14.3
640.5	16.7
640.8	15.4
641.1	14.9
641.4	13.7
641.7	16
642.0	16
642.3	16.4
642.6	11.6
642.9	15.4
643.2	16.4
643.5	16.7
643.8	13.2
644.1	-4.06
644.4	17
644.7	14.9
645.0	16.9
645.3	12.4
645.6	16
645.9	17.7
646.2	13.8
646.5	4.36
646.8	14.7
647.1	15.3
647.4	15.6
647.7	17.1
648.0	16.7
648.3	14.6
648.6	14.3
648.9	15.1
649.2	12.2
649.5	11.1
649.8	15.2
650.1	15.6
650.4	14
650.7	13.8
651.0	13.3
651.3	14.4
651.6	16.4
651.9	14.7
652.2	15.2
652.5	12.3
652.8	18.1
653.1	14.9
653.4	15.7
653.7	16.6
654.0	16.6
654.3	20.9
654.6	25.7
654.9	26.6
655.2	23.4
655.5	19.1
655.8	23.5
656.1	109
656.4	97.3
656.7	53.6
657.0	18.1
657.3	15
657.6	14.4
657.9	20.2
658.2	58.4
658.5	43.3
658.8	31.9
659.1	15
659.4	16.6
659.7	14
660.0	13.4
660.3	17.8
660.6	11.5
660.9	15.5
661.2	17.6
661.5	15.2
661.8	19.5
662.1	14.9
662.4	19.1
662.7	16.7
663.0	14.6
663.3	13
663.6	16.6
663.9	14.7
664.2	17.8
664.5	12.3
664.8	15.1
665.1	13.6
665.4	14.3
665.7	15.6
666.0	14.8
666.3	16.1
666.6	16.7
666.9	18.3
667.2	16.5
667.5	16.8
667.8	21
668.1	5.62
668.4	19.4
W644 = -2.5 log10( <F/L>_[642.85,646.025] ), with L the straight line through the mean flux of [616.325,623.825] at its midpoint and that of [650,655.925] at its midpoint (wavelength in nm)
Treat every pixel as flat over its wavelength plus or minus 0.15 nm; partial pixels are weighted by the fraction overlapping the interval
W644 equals 0.220 mag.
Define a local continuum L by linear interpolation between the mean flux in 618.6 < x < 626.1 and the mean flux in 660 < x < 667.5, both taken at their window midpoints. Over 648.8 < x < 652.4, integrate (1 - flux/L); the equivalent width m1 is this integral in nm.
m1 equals 0.30 nm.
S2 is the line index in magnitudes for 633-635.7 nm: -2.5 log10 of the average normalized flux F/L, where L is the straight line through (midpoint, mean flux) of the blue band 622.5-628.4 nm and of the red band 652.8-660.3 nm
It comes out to 0.263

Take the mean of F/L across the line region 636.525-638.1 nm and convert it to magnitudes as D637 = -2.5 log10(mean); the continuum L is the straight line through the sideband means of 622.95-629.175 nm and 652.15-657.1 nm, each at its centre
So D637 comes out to 0.36 mag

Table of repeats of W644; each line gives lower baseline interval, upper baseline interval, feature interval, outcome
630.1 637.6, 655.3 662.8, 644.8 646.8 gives 0.49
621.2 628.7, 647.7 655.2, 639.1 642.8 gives 0.04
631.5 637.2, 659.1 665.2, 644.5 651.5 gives 0.06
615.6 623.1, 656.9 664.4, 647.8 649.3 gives 0.22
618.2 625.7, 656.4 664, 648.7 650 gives 0.44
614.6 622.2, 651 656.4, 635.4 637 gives 0.44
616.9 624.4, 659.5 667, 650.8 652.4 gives 0.05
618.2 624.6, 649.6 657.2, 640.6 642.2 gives 0.38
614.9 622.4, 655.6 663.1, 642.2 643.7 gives 0.45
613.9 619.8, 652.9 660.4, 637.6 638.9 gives 0.40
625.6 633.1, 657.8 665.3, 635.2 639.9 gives 0.11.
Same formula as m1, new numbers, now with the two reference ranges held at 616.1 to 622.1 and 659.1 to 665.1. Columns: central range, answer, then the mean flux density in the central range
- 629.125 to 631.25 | -0.18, 16.5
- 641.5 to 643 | 0.03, 15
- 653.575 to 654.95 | -0.49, 21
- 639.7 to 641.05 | 0.00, 15.2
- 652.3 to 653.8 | -0.01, 15.5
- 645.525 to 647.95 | 0.15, 14.4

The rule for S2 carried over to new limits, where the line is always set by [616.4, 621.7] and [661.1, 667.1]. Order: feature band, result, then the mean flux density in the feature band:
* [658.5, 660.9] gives -0.19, 18.7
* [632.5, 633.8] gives -0.05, 16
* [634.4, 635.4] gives 0.08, 14.3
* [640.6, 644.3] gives 0.14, 13.6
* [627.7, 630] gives -0.02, 15.5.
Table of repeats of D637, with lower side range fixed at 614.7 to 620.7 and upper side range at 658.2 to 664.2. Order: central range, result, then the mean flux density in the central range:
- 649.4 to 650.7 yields 0.27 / 14.1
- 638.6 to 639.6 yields 0.02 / 16.8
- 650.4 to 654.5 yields 0.16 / 15.7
